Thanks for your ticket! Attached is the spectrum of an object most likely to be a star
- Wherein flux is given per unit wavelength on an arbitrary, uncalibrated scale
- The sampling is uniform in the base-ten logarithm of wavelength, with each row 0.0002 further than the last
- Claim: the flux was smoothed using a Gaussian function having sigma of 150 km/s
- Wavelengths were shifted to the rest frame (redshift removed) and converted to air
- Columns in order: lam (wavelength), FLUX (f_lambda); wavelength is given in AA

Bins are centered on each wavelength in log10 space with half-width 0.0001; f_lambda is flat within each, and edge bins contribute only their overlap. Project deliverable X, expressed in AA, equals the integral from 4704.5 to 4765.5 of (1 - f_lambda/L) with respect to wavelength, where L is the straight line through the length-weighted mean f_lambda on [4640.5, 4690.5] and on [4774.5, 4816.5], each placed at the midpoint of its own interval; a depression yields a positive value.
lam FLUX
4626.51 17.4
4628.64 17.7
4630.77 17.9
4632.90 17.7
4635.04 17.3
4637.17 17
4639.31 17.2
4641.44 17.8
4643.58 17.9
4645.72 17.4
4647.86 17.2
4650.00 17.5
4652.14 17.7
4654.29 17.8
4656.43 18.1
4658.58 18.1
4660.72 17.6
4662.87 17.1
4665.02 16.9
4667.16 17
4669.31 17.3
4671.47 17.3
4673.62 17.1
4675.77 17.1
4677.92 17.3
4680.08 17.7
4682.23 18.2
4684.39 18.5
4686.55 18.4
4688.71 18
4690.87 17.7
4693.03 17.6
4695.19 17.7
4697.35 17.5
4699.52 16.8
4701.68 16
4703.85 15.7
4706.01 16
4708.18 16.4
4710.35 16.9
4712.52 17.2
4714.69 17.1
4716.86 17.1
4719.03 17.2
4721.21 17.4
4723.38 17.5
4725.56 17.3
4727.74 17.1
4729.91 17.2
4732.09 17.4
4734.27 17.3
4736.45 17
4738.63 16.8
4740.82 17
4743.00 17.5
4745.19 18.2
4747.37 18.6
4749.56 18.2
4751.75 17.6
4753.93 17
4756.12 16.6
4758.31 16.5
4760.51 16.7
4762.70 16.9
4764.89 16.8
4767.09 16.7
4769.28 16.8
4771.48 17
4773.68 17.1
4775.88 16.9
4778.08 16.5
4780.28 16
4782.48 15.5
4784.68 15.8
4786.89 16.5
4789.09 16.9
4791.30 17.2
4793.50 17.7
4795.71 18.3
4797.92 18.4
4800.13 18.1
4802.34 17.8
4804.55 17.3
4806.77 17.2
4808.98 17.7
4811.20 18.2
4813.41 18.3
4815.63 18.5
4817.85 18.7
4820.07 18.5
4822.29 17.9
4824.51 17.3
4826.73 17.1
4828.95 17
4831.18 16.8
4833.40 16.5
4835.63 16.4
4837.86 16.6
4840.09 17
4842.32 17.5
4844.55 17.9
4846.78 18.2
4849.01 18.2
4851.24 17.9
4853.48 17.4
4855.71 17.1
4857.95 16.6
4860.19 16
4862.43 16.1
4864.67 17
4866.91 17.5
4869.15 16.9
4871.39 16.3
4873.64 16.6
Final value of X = 1.0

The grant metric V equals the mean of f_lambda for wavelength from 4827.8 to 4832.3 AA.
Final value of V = 16.9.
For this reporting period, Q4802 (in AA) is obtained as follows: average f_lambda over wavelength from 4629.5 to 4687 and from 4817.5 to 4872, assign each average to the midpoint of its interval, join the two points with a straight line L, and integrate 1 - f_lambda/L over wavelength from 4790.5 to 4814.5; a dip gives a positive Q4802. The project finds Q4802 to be -0.8 AA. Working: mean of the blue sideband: 17.6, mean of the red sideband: 17.2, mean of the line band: 17.8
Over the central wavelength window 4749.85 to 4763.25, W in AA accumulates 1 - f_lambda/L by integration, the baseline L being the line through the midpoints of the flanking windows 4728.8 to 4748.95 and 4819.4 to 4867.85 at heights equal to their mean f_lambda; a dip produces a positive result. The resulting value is 0.4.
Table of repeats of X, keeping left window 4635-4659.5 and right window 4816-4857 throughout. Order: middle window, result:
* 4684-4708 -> 0.5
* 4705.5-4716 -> 0.5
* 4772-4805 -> 0.8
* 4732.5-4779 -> 1.0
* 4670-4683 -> 0.1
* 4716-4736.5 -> 0.3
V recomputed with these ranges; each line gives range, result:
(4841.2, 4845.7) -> 17.7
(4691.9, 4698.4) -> 17.6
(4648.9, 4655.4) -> 17.7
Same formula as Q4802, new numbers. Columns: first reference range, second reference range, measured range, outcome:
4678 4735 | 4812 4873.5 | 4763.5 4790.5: 1.1 AA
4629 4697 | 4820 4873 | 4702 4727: 0.8 AA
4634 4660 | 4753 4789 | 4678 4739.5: -0.5 AA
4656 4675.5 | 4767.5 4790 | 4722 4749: -1.0 AA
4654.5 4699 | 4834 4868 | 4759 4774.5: 0.5 AA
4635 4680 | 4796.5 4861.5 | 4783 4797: 0.4 AA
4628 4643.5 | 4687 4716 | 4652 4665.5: -0.2 AA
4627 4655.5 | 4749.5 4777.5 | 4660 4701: -0.4 AA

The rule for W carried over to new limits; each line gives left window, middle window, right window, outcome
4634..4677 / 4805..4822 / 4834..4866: -0.92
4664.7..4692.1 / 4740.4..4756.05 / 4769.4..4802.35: -0.42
